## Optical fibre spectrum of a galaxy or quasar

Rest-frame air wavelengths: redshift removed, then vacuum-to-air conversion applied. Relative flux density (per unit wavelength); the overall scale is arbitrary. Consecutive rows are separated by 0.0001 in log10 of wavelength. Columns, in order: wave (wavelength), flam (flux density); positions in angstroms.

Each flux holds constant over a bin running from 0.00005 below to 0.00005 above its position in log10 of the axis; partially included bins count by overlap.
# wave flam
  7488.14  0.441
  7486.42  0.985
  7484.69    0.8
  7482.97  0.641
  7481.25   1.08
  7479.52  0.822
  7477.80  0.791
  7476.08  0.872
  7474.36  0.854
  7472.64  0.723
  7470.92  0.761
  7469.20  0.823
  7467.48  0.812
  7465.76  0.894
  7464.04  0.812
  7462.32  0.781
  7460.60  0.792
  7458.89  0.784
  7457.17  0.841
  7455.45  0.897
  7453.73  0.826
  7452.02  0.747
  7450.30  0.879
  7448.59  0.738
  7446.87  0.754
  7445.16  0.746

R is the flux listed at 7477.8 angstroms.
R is 0.791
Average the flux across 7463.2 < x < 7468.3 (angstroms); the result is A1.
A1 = 0.839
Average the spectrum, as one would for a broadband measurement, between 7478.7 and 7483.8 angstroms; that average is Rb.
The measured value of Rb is 0.848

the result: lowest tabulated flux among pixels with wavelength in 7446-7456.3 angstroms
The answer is 0.738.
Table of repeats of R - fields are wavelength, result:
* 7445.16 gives 0.746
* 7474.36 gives 0.854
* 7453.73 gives 0.826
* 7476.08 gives 0.872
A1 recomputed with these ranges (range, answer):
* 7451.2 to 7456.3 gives 0.824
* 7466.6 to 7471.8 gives 0.799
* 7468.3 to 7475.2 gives 0.79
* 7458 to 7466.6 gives 0.813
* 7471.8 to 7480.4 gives 0.813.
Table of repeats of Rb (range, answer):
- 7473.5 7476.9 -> 0.863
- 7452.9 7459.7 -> 0.836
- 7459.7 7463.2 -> 0.788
